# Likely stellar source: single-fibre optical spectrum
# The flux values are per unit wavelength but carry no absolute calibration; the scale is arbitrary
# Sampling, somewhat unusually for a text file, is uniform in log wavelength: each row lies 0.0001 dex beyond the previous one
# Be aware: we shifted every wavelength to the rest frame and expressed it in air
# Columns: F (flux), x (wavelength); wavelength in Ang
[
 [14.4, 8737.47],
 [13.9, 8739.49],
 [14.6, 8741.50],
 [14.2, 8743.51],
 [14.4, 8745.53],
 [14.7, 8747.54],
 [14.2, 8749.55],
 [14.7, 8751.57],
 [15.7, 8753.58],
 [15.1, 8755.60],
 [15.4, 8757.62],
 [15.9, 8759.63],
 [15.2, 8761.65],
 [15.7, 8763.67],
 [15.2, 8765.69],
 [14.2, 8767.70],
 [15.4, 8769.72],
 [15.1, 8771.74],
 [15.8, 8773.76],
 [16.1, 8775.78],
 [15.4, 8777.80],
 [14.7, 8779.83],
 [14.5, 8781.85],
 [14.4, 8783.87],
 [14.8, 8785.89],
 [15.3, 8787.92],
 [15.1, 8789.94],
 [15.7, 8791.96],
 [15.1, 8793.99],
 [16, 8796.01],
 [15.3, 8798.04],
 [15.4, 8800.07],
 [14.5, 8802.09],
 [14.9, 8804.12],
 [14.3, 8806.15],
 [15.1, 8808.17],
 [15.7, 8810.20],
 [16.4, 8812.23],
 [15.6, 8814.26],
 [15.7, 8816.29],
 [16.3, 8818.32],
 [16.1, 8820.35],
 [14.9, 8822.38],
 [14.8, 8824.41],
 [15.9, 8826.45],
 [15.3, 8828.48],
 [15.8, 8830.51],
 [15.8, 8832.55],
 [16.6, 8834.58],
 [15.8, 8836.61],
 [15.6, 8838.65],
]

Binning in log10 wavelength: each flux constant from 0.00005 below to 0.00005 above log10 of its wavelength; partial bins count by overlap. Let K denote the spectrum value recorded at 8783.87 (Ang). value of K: 14.4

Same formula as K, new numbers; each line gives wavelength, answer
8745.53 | 14.4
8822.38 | 14.9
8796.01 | 16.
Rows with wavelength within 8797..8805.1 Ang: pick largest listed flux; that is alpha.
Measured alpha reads 15.4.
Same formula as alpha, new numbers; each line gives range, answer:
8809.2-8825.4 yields 16.4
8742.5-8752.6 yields 14.7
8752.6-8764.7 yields 15.9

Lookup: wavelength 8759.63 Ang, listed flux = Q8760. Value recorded 15.9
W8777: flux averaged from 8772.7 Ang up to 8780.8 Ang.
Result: 15.5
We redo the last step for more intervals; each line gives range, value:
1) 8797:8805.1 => 15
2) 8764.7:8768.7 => 14.7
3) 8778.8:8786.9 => 14.6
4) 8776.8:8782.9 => 14.9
